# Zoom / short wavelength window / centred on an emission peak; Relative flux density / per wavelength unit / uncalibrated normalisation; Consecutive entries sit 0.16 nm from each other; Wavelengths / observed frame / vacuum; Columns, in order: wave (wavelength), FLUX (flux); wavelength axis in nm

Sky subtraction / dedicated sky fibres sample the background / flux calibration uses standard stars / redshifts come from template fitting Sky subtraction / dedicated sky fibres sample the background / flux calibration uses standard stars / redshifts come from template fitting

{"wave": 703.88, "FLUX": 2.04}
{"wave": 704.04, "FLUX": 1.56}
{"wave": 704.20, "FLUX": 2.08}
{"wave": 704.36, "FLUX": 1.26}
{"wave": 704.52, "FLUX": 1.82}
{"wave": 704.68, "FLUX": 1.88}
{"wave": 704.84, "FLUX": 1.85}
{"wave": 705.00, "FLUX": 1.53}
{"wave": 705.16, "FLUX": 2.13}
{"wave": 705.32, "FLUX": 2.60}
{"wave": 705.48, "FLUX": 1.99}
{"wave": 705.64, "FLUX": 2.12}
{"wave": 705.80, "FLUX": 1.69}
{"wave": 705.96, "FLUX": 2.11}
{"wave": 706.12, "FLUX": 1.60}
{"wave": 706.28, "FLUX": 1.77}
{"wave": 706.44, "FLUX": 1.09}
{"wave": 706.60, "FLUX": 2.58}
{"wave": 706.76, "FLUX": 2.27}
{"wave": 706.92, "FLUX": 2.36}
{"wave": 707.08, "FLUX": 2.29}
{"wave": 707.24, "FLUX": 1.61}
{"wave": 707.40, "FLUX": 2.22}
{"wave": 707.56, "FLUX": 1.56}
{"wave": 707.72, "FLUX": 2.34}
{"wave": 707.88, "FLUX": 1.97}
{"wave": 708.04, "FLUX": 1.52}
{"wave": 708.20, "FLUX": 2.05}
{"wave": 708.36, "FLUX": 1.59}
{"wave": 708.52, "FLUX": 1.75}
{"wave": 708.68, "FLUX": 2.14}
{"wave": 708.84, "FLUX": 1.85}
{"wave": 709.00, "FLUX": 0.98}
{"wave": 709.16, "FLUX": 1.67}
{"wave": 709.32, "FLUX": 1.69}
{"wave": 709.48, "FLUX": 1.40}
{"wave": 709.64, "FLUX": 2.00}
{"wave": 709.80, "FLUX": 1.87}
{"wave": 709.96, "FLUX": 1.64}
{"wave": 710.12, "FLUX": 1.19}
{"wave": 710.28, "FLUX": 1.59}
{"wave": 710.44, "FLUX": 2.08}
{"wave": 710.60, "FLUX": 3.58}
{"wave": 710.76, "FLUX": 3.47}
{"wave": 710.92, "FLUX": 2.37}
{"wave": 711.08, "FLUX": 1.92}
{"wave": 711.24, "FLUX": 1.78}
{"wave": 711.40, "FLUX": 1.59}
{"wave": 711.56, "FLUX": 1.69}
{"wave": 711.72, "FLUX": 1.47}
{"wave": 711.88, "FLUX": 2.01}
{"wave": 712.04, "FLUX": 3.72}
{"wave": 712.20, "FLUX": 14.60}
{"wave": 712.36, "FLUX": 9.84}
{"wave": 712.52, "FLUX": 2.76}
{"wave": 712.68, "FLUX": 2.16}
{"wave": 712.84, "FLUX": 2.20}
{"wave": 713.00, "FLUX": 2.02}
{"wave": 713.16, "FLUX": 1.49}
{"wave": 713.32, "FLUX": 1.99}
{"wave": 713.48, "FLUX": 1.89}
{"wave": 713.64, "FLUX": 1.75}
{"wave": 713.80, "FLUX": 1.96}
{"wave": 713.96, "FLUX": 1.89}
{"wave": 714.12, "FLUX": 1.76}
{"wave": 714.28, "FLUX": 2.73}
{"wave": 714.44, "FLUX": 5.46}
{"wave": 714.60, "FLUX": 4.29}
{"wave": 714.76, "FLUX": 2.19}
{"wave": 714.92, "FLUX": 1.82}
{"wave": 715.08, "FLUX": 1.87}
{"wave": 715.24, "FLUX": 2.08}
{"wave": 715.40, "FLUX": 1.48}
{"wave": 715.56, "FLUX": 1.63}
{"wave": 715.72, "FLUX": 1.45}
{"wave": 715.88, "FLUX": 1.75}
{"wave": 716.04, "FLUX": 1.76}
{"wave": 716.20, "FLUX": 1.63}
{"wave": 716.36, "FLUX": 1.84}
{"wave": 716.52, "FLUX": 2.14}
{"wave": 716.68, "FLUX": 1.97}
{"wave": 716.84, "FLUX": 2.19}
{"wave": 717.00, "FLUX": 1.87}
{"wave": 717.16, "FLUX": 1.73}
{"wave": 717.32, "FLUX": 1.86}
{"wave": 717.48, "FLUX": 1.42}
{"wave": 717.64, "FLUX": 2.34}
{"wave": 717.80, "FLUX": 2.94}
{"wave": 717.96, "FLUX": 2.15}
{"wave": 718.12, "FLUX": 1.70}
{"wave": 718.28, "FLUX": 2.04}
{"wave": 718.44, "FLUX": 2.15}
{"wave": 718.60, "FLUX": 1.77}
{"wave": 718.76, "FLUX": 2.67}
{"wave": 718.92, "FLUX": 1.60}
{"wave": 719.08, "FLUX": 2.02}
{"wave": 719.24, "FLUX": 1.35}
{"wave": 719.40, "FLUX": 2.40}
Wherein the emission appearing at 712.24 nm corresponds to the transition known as Halpha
